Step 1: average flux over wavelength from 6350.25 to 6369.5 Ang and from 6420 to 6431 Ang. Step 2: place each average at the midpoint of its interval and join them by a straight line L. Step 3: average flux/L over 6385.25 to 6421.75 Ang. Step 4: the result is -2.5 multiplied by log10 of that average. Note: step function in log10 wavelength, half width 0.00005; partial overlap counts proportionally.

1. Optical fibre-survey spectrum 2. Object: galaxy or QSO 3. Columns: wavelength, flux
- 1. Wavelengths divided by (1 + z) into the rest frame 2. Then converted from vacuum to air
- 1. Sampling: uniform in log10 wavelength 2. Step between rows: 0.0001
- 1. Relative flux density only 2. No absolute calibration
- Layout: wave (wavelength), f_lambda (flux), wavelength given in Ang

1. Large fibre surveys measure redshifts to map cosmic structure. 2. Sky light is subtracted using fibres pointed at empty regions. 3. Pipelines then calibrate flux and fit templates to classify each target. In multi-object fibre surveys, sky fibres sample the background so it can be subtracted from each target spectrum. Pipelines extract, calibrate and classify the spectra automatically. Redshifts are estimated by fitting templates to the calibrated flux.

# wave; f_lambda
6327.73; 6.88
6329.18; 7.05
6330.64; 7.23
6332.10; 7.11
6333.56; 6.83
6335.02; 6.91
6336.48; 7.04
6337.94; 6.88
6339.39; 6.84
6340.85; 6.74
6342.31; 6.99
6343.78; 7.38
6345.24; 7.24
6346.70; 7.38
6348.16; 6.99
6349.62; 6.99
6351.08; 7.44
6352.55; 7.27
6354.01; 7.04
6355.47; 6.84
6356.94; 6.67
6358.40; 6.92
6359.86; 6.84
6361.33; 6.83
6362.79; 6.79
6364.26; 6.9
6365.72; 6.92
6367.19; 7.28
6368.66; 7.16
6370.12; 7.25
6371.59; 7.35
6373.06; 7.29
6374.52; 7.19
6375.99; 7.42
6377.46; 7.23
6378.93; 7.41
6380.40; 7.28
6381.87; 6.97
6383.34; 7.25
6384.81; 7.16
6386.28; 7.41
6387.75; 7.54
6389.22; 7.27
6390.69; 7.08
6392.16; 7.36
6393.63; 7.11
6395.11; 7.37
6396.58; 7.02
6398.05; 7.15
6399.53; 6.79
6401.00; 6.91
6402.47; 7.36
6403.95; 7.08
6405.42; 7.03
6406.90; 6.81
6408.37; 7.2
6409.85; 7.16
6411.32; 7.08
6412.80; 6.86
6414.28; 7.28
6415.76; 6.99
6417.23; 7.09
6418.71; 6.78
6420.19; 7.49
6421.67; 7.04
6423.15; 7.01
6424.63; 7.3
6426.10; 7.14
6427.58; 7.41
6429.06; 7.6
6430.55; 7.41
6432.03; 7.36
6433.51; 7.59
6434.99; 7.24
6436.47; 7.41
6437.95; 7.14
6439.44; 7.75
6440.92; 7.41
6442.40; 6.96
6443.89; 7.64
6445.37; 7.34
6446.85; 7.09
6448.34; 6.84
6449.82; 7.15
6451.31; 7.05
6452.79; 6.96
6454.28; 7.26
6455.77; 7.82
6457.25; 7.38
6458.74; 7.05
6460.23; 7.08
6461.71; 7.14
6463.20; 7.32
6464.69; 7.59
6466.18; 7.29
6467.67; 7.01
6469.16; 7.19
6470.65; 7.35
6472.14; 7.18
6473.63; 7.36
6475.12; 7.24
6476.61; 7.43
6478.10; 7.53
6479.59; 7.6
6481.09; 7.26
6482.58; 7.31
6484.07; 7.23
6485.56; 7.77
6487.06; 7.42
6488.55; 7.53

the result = 0.01 mag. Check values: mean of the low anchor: 6.99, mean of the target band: 7.13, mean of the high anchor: 7.29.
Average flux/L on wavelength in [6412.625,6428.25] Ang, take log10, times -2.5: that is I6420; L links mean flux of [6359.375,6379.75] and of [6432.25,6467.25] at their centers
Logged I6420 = 0.01 mag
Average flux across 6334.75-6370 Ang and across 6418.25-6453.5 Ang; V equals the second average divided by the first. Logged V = 1.03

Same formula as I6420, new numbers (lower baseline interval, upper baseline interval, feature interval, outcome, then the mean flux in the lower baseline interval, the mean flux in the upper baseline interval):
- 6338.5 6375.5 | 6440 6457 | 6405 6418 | 0.018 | 7.06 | 7.24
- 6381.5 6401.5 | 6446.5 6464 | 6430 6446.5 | -0.030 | 7.18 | 7.18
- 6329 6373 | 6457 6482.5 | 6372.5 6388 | -0.027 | 7.04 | 7.29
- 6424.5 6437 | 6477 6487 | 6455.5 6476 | 0.022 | 7.39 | 7.45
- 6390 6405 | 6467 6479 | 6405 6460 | -0.002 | 7.12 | 7.3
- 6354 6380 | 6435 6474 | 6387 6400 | -0.010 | 7.08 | 7.26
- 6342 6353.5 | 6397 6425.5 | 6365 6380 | -0.014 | 7.21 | 7.08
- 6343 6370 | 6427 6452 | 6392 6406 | 0.012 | 7.05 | 7.32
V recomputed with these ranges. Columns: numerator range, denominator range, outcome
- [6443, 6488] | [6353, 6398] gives 1.02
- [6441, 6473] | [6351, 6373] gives 1.03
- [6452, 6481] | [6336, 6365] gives 1.04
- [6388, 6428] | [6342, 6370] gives 1.01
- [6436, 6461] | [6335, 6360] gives 1.03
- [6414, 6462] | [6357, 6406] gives 1.01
